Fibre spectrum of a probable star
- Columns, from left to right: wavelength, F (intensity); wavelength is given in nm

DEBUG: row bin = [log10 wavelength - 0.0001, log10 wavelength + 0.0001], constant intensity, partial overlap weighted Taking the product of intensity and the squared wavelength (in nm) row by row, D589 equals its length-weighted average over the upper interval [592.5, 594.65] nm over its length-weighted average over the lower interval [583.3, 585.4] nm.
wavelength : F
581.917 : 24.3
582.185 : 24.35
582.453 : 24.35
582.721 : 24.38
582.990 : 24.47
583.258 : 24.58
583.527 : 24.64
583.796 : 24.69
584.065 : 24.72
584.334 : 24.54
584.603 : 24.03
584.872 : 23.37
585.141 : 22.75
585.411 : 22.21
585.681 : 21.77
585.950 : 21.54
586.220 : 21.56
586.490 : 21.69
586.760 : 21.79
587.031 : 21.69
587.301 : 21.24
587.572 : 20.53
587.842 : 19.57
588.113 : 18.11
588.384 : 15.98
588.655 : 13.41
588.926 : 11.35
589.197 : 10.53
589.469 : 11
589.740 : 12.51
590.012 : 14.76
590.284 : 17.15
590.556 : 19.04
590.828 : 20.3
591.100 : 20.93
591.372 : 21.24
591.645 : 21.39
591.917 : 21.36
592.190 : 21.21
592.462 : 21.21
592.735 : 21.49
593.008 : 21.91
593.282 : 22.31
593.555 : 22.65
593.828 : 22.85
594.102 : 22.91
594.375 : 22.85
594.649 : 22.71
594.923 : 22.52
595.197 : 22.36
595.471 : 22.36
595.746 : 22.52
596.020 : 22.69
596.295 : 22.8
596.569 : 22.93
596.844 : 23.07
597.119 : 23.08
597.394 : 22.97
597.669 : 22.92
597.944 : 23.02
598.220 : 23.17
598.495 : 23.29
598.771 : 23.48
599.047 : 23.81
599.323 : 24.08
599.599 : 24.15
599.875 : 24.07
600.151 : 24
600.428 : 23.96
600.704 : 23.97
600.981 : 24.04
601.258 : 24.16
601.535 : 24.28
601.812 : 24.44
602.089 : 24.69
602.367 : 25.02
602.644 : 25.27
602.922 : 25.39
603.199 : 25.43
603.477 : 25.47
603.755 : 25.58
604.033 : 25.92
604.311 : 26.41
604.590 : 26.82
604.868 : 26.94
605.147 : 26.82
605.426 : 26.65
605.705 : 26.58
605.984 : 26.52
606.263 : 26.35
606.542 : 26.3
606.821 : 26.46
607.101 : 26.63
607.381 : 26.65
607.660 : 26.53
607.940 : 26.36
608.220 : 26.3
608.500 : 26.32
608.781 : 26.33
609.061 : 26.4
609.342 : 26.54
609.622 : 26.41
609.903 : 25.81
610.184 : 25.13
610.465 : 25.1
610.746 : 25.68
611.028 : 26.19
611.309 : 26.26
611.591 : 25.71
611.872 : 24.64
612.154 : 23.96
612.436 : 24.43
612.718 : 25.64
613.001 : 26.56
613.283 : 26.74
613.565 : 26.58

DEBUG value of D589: 0.96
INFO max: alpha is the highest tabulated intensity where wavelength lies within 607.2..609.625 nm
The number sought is 26.65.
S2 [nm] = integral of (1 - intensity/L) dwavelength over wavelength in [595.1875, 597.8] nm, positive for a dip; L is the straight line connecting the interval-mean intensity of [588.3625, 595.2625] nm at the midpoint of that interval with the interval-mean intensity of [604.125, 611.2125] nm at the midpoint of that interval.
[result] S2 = -0.18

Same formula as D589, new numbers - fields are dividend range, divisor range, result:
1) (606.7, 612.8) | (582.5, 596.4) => 1.33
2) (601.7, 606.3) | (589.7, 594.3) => 1.31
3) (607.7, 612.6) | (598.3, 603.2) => 1.09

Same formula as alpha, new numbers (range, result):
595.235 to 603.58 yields 25.47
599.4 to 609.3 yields 26.94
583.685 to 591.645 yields 24.72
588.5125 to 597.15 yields 23.08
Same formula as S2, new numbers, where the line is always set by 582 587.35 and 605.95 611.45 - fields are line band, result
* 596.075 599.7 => 0.235 nm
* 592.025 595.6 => 0.313 nm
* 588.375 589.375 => 0.481 nm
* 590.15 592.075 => 0.307 nm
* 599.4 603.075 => 0.127 nm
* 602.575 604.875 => -0.025 nm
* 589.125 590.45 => 0.579 nm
